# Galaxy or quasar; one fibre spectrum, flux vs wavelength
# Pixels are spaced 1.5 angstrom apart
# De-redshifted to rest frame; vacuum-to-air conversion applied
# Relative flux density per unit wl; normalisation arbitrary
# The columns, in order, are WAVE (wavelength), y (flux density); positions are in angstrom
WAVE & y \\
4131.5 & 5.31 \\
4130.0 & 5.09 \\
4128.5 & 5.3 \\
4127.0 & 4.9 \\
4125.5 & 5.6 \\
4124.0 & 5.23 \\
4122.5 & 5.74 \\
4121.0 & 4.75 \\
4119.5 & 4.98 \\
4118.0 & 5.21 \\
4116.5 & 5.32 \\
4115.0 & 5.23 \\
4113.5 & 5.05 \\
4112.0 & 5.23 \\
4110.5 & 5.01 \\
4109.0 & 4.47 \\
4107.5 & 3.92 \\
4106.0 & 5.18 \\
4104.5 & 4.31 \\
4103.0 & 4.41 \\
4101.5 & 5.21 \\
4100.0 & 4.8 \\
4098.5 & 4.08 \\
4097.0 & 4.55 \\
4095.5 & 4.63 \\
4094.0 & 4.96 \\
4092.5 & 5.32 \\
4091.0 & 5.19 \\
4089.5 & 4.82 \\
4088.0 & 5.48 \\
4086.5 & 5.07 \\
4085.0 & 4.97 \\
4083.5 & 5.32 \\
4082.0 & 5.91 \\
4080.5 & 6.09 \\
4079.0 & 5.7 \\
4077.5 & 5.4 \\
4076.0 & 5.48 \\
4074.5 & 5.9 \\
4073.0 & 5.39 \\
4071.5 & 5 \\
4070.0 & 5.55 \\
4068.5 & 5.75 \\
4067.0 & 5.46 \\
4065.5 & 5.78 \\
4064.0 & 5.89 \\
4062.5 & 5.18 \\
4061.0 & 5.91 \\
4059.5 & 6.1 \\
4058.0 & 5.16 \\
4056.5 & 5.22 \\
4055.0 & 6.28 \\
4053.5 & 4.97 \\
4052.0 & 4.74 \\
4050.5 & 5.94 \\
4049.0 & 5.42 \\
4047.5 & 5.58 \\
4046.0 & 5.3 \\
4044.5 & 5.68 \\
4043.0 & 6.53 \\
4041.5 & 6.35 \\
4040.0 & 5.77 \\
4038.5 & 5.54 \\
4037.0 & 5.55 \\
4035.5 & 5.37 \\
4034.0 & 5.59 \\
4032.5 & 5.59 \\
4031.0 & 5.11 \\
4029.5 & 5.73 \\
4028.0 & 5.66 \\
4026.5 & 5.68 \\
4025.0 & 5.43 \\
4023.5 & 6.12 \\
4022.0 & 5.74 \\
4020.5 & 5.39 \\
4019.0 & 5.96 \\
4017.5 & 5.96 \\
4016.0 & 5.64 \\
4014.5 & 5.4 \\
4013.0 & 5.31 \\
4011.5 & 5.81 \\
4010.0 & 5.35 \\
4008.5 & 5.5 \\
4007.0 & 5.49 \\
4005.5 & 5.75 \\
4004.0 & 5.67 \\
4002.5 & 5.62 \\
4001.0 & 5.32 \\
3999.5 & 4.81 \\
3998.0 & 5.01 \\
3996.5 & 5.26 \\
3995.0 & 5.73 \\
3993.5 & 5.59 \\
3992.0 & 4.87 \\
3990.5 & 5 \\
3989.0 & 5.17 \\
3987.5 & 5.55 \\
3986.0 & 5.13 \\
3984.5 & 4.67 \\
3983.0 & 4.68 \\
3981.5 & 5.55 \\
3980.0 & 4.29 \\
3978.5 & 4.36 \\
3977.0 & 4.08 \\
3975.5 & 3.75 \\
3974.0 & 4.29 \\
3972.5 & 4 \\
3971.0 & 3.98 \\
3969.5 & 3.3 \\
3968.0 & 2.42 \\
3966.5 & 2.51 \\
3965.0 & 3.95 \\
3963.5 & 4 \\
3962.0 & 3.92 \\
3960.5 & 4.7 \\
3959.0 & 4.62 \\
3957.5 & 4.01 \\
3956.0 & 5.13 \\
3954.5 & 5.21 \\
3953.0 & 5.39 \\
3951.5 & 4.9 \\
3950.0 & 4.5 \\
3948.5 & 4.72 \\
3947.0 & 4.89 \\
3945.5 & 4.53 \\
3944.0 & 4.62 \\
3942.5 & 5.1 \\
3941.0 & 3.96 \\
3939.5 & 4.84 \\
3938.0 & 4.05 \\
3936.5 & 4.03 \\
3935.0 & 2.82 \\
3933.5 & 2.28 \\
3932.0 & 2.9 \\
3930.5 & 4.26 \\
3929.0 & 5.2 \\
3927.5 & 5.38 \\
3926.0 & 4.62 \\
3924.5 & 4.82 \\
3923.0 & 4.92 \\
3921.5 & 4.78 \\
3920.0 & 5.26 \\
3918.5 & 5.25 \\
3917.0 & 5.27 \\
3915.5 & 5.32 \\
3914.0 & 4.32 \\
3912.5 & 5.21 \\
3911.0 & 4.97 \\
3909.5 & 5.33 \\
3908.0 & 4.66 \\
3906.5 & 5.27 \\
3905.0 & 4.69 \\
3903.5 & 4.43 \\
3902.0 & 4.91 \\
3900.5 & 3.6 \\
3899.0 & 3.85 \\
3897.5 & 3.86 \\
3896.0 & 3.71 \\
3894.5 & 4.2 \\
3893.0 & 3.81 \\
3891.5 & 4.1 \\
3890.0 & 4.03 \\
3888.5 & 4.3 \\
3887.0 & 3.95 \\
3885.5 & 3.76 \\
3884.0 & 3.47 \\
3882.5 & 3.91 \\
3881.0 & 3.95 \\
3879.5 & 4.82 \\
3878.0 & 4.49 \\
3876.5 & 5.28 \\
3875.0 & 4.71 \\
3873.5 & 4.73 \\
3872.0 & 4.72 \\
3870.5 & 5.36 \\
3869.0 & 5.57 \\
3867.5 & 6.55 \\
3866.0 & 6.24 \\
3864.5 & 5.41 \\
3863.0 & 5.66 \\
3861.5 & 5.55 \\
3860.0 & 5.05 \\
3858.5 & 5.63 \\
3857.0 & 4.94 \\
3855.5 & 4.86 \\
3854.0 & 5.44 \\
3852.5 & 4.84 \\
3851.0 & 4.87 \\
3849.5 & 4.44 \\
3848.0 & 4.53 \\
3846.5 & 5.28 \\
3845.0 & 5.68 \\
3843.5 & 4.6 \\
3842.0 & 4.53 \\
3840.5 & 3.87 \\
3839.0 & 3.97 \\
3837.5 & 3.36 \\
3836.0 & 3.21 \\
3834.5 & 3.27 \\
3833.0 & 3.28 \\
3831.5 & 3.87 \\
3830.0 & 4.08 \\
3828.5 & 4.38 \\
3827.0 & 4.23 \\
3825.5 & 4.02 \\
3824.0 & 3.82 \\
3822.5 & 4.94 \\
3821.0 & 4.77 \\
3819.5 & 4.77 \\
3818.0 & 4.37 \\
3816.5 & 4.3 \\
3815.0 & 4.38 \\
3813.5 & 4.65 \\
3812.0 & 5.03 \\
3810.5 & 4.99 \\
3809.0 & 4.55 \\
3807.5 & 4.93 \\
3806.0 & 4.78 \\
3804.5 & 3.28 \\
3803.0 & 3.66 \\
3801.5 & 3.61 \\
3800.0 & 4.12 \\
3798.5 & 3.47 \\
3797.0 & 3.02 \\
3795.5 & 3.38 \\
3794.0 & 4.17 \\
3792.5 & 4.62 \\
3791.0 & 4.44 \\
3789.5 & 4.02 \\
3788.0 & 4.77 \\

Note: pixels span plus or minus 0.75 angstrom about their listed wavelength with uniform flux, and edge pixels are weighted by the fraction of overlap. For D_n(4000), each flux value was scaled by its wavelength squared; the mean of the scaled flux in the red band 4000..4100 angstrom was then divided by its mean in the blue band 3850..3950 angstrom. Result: 1.28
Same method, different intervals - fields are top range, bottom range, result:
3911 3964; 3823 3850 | 1.16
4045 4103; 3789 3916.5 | 1.33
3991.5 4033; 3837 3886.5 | 1.23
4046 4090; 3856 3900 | 1.30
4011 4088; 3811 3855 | 1.43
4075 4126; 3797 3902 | 1.29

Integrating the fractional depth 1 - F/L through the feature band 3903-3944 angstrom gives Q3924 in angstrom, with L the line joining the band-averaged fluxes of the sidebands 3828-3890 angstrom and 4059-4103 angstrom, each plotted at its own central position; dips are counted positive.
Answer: 2.05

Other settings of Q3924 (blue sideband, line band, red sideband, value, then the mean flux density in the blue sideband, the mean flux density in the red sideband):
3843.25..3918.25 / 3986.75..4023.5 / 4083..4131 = -4.39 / 4.77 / 4.98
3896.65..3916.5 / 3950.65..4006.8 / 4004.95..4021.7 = 6.76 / 4.65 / 5.6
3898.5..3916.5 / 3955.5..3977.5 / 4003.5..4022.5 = 5.58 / 4.73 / 5.61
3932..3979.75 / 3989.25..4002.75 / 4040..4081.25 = -1.50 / 4.14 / 5.62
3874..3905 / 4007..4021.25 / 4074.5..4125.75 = -2.64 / 4.17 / 5.08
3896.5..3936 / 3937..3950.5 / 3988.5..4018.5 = 0.69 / 4.54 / 5.42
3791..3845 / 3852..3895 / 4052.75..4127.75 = -4.41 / 4.15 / 5.22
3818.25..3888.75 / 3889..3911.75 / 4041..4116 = 1.91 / 4.62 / 5.29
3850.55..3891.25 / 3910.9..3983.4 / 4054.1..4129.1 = 8.71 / 4.88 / 5.23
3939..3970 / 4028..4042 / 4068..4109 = -2.35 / 4.35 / 5.11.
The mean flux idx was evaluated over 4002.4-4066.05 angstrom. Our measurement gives 5.62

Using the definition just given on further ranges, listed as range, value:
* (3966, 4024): 4.98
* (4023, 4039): 5.57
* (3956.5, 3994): 4.33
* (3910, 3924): 5.03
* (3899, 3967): 4.53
